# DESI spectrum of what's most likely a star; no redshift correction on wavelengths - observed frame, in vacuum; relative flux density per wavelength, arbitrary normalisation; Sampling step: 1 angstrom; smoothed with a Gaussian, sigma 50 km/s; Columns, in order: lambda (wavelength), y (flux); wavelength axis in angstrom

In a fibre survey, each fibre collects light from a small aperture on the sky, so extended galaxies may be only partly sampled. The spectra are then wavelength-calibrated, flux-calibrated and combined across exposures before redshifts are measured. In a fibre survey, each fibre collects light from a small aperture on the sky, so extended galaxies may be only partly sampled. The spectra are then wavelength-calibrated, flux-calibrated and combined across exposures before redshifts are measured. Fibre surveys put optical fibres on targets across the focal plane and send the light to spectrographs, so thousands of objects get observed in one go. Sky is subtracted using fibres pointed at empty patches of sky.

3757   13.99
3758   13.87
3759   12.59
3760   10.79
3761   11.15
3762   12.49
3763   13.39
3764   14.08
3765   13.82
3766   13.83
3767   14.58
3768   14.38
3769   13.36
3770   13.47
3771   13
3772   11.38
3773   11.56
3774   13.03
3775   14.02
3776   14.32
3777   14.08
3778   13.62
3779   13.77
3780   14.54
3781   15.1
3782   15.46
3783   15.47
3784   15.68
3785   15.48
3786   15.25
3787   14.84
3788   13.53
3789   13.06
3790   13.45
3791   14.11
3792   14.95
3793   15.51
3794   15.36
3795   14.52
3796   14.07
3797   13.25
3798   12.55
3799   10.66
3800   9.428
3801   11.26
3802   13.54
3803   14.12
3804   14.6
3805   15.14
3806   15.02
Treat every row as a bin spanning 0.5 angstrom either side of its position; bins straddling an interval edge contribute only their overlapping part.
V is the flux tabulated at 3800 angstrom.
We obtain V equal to 9.428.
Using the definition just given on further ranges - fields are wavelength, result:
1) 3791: 14.11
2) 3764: 14.08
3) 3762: 12.49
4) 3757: 13.99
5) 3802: 13.54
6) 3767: 14.58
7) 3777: 14.08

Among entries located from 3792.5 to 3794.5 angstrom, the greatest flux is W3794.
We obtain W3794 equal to 15.51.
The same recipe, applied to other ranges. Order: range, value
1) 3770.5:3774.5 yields 13.03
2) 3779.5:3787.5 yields 15.68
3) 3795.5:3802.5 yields 14.07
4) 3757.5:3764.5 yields 14.08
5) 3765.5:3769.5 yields 14.58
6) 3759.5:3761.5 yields 11.15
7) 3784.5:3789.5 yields 15.48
